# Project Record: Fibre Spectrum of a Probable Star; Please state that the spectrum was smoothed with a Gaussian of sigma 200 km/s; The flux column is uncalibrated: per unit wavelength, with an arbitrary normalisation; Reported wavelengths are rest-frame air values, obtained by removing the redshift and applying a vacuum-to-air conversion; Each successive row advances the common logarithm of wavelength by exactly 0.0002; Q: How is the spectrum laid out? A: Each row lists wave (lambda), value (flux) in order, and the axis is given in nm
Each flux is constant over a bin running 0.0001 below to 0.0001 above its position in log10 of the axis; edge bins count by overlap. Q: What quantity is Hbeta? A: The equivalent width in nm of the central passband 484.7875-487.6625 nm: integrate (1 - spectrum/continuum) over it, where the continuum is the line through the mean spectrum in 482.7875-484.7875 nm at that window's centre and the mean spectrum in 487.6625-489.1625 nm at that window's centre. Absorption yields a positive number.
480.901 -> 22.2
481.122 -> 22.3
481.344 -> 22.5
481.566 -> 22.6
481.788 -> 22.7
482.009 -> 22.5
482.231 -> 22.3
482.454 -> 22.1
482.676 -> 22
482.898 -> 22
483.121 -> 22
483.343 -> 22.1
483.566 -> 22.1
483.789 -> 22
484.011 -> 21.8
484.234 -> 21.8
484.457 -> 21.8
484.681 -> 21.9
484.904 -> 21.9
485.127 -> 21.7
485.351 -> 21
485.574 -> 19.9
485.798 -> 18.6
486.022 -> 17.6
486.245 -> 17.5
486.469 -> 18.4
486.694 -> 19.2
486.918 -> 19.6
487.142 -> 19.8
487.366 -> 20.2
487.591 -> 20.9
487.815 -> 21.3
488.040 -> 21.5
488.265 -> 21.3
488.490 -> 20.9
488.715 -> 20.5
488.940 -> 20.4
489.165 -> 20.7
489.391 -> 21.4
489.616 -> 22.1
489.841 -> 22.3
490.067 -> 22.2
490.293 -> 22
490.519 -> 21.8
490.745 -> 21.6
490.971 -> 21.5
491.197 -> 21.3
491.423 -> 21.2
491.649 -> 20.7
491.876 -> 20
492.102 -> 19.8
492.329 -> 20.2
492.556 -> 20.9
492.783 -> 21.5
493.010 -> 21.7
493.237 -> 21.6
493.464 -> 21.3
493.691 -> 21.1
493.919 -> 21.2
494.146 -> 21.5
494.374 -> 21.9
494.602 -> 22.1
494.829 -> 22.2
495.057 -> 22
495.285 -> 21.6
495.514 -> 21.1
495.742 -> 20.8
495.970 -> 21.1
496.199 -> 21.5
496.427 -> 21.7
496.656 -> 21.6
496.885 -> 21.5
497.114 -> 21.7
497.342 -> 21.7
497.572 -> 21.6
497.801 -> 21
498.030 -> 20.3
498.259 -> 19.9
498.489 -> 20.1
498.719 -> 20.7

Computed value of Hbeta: 0.23 nm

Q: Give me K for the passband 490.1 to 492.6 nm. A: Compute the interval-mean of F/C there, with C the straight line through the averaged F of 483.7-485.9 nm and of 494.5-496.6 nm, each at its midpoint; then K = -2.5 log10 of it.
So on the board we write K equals 0.02 mag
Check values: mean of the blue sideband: 21.2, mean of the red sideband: 21.6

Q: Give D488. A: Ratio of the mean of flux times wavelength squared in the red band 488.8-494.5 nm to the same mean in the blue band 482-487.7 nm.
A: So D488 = 1.05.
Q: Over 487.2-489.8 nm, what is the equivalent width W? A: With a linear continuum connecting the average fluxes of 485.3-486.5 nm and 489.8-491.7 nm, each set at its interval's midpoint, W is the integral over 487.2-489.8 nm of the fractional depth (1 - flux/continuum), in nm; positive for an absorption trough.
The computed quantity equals -0.09 nm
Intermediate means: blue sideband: 18.8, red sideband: 21.6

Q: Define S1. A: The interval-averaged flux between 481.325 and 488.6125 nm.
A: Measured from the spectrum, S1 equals 21.1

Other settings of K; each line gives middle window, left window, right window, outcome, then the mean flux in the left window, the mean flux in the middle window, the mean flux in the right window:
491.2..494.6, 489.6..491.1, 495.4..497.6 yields 0.03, 21.9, 21.1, 21.4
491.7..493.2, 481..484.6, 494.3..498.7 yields 0.04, 22.2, 20.7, 21.3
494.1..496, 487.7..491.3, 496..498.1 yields -0.01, 21.4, 21.6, 21.4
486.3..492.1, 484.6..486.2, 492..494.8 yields -0.01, 20.2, 20.9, 21.3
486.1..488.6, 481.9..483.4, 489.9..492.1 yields 0.09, 22.1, 20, 21.3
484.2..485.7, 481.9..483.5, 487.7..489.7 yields 0.02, 22.1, 21.4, 21.1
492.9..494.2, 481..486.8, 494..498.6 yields 0.00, 21.2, 21.4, 21.3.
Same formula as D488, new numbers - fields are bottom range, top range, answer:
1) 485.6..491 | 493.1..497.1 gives 1.08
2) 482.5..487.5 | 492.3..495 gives 1.08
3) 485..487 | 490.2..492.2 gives 1.12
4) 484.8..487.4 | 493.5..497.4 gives 1.14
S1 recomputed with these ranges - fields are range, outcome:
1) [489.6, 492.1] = 21.4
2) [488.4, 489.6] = 20.9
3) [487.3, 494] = 21.2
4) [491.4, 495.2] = 21.2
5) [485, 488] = 19.7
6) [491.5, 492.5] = 20.3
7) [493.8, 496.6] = 21.6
